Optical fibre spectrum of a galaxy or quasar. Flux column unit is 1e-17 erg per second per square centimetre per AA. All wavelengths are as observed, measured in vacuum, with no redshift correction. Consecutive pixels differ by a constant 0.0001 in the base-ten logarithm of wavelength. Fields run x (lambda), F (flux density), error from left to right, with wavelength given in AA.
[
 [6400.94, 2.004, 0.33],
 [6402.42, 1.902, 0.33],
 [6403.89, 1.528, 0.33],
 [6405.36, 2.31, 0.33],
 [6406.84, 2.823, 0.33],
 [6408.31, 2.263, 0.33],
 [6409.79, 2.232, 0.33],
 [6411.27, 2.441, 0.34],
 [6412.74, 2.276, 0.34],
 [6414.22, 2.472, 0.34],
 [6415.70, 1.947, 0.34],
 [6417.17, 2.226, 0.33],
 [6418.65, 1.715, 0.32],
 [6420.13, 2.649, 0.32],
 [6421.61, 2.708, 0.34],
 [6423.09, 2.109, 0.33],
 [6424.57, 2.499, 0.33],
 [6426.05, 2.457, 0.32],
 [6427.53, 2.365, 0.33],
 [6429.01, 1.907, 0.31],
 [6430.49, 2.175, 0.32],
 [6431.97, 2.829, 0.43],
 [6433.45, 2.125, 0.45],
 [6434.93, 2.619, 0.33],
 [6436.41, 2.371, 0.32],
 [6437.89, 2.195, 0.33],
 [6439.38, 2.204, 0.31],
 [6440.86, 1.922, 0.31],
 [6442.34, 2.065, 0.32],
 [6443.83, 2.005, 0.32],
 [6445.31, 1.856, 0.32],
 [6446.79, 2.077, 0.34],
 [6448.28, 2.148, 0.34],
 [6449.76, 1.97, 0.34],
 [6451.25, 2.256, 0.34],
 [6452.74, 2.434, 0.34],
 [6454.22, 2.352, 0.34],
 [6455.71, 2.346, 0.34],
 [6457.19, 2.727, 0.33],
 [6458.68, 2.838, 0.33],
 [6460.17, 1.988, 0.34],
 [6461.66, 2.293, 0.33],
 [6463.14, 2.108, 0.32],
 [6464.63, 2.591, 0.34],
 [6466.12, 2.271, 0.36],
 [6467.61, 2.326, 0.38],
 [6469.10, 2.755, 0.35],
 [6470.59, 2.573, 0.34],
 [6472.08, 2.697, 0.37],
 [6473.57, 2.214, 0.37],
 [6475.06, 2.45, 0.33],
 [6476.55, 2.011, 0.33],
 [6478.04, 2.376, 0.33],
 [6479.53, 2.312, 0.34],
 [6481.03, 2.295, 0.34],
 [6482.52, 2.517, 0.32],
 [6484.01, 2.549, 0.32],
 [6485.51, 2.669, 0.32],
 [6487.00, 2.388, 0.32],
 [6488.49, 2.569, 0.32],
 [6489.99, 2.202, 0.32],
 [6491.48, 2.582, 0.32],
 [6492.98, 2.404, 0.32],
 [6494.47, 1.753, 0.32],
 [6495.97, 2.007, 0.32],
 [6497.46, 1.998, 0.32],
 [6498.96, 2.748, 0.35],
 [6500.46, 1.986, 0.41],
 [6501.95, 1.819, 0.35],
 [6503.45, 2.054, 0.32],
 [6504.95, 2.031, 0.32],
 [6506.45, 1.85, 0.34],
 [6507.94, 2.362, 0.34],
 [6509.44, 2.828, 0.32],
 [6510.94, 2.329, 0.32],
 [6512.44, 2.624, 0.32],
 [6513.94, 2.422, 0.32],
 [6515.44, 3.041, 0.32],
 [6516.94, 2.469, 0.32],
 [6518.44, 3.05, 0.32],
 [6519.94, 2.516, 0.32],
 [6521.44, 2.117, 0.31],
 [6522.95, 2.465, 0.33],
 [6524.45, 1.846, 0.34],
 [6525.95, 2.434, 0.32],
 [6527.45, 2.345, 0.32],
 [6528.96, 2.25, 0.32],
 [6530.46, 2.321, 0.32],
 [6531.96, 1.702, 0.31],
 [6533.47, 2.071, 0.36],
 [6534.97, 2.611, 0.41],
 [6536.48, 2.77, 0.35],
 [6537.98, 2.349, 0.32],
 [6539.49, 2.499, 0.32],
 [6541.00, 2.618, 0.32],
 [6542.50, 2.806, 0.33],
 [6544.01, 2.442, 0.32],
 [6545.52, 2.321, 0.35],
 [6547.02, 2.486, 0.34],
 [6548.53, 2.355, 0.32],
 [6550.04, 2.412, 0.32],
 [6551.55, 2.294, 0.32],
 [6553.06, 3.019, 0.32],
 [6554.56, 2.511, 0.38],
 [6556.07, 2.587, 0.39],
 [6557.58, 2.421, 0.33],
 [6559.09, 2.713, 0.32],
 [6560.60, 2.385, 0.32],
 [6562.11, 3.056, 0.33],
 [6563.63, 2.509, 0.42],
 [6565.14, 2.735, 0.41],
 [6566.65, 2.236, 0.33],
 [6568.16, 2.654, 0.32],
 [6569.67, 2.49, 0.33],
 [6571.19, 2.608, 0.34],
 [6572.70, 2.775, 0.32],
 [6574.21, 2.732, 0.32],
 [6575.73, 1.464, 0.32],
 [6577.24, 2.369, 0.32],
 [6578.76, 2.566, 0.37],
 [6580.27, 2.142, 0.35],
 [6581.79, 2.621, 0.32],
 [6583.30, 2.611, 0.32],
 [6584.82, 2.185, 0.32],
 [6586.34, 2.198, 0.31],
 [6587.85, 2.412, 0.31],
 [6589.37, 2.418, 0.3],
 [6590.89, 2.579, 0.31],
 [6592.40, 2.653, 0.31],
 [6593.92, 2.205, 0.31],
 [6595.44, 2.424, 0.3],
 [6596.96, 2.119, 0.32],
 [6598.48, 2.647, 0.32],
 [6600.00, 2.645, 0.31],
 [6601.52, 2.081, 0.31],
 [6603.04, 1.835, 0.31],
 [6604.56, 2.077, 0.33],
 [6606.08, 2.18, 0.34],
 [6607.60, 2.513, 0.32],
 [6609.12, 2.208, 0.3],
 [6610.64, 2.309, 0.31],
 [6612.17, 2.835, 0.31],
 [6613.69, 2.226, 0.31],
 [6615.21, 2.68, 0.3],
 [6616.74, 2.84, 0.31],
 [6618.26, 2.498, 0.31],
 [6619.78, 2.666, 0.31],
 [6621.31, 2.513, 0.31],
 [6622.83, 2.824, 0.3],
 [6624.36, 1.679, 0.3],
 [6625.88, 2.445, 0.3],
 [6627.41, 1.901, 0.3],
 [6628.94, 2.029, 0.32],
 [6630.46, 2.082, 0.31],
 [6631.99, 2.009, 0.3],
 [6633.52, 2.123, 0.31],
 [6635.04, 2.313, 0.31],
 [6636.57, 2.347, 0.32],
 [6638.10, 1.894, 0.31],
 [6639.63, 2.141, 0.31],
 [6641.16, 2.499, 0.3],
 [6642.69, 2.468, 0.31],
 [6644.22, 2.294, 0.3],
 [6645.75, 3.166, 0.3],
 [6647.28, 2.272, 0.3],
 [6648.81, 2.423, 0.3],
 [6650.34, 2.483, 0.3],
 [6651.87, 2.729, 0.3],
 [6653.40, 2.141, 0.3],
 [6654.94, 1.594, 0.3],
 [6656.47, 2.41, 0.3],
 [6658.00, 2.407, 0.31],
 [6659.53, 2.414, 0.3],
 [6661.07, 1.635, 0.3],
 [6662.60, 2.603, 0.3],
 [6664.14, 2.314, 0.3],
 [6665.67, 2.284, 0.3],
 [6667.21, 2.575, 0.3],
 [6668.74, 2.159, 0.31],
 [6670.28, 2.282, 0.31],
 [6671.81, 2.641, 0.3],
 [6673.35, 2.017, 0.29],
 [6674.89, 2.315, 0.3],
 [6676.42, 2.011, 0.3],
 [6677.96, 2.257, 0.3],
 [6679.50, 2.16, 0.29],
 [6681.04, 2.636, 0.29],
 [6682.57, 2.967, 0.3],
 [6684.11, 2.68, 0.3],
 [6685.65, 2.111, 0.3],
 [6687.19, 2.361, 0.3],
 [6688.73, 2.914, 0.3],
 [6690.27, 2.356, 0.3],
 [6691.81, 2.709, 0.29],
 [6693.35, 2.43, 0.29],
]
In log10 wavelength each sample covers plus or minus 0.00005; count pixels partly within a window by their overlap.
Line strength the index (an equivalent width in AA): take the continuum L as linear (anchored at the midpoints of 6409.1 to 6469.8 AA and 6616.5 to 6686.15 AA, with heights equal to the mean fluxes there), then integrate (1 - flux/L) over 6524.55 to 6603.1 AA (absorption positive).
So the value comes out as -4.2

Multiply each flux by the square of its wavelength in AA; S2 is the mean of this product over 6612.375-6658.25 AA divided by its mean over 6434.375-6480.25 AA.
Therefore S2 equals 1.1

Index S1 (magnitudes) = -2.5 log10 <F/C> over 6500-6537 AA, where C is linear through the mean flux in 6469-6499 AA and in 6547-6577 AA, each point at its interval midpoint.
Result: 0.047 mag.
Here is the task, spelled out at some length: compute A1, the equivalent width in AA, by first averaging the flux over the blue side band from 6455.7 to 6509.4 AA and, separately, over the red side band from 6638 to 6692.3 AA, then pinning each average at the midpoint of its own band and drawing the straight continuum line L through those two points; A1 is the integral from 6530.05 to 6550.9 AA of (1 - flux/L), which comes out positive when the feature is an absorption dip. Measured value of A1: -0.6 AA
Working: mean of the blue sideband 2.33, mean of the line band 2.41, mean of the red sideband 2.37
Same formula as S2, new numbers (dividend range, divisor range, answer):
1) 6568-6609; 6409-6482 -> 1.08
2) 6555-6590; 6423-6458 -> 1.14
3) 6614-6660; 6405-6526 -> 1.06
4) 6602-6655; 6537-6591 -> 0.95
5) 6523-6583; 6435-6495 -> 1.08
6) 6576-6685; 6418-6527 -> 1.06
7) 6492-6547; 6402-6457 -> 1.07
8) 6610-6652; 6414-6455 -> 1.13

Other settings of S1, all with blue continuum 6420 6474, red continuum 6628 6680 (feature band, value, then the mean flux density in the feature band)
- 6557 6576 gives -0.11 mag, 2.55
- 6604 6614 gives -0.03 mag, 2.35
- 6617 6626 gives -0.08 mag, 2.46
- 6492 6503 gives 0.10 mag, 2.11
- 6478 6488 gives -0.06 mag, 2.45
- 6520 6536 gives 0.03 mag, 2.24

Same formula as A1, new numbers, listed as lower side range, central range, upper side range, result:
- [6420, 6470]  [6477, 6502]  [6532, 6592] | 0.6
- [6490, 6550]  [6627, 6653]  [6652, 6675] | -0.3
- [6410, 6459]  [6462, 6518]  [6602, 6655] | -1.7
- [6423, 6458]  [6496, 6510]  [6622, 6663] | 0.6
